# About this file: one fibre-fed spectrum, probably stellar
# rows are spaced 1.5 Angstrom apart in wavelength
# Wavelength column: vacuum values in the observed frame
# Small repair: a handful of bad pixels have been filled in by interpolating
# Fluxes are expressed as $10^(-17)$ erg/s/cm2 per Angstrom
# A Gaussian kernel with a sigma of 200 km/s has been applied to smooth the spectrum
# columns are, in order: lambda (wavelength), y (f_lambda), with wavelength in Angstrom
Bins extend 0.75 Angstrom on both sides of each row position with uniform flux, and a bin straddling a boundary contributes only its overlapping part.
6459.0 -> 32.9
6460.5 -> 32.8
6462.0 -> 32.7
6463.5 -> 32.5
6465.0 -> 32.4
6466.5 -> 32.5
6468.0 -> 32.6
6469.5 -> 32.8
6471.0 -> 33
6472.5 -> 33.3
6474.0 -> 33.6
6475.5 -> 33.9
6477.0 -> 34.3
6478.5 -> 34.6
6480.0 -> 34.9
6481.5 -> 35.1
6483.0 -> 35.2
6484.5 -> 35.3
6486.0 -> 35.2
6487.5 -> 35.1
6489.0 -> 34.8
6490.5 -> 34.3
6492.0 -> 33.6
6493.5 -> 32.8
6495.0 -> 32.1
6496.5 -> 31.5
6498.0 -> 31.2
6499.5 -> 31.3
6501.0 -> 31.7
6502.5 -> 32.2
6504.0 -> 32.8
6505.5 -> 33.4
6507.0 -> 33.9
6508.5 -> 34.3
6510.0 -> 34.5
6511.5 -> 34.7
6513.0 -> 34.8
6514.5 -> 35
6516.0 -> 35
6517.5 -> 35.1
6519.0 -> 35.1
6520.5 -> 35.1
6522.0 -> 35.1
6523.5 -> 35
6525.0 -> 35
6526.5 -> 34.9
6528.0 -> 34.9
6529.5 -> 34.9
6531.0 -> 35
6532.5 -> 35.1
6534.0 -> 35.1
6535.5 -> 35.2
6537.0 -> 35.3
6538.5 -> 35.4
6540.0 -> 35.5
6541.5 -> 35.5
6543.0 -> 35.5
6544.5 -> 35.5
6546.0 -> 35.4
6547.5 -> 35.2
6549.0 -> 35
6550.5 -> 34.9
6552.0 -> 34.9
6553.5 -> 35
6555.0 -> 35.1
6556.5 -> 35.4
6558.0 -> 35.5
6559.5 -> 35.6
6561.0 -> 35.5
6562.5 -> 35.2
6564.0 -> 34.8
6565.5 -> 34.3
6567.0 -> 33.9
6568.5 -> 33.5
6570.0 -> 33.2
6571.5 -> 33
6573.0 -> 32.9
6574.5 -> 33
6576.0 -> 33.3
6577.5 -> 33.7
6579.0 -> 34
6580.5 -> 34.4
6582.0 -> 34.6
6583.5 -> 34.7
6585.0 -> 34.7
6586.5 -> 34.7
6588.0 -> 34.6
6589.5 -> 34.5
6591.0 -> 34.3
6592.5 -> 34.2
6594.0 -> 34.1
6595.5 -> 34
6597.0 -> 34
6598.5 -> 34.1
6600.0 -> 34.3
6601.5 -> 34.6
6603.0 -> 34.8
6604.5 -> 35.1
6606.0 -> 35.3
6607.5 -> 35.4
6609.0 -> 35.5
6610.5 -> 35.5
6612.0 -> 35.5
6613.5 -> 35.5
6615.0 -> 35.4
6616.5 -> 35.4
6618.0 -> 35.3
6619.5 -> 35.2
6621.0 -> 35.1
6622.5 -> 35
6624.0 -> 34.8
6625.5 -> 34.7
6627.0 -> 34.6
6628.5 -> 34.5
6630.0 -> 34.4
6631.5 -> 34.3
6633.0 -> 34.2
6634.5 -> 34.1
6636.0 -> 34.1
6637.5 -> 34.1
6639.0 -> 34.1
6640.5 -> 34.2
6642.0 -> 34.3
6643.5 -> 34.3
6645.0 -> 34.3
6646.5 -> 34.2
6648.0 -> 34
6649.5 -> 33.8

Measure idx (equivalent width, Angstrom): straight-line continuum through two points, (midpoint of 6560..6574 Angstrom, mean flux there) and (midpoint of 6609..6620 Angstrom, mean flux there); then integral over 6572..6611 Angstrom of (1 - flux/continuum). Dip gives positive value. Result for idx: 0.4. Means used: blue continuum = 34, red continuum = 35.4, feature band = 34.4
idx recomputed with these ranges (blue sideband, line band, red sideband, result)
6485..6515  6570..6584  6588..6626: 0.3 Angstrom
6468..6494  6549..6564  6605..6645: -0.3 Angstrom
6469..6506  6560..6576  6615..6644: 0.1 Angstrom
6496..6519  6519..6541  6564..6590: -1.0 Angstrom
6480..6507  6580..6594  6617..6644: -0.1 Angstrom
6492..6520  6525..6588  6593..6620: -1.0 Angstrom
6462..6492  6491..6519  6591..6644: 0.6 Angstrom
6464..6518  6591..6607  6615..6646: 0.0 Angstrom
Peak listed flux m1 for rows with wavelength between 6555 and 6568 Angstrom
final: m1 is 35.6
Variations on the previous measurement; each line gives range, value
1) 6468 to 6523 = 35.3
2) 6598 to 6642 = 35.5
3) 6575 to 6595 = 34.7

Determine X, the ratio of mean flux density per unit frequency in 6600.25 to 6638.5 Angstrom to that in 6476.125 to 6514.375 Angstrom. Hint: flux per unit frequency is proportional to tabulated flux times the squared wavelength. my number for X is 1.07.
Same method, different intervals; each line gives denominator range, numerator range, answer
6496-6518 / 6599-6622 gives 1.09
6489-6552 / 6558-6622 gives 1.03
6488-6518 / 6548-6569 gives 1.06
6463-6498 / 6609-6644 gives 1.08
